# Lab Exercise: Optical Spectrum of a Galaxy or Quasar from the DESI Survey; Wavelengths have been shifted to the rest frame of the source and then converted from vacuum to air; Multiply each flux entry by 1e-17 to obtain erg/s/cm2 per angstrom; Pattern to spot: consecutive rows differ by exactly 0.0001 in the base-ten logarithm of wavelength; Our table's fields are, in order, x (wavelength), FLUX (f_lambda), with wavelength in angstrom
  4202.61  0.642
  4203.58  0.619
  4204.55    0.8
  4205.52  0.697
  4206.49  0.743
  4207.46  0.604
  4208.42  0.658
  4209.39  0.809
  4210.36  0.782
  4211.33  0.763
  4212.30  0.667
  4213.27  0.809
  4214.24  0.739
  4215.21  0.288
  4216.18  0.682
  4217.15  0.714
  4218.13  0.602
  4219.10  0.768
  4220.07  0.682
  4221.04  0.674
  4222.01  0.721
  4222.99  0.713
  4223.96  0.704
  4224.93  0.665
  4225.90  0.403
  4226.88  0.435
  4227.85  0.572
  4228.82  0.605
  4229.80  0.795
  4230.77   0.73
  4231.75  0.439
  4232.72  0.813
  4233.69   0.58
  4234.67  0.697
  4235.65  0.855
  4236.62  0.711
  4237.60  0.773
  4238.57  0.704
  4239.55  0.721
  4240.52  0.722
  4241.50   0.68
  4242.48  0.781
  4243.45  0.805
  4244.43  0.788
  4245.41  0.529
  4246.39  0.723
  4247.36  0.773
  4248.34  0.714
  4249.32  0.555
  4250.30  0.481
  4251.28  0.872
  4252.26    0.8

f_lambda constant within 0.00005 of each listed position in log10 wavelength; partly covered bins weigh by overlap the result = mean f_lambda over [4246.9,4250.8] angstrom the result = 0.629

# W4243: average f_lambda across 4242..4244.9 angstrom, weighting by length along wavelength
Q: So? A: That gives 0.793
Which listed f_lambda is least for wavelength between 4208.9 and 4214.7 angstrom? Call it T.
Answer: 0.667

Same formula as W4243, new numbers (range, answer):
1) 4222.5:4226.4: 0.621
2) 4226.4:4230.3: 0.603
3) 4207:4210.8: 0.715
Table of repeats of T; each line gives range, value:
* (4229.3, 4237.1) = 0.439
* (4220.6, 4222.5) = 0.674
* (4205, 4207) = 0.697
